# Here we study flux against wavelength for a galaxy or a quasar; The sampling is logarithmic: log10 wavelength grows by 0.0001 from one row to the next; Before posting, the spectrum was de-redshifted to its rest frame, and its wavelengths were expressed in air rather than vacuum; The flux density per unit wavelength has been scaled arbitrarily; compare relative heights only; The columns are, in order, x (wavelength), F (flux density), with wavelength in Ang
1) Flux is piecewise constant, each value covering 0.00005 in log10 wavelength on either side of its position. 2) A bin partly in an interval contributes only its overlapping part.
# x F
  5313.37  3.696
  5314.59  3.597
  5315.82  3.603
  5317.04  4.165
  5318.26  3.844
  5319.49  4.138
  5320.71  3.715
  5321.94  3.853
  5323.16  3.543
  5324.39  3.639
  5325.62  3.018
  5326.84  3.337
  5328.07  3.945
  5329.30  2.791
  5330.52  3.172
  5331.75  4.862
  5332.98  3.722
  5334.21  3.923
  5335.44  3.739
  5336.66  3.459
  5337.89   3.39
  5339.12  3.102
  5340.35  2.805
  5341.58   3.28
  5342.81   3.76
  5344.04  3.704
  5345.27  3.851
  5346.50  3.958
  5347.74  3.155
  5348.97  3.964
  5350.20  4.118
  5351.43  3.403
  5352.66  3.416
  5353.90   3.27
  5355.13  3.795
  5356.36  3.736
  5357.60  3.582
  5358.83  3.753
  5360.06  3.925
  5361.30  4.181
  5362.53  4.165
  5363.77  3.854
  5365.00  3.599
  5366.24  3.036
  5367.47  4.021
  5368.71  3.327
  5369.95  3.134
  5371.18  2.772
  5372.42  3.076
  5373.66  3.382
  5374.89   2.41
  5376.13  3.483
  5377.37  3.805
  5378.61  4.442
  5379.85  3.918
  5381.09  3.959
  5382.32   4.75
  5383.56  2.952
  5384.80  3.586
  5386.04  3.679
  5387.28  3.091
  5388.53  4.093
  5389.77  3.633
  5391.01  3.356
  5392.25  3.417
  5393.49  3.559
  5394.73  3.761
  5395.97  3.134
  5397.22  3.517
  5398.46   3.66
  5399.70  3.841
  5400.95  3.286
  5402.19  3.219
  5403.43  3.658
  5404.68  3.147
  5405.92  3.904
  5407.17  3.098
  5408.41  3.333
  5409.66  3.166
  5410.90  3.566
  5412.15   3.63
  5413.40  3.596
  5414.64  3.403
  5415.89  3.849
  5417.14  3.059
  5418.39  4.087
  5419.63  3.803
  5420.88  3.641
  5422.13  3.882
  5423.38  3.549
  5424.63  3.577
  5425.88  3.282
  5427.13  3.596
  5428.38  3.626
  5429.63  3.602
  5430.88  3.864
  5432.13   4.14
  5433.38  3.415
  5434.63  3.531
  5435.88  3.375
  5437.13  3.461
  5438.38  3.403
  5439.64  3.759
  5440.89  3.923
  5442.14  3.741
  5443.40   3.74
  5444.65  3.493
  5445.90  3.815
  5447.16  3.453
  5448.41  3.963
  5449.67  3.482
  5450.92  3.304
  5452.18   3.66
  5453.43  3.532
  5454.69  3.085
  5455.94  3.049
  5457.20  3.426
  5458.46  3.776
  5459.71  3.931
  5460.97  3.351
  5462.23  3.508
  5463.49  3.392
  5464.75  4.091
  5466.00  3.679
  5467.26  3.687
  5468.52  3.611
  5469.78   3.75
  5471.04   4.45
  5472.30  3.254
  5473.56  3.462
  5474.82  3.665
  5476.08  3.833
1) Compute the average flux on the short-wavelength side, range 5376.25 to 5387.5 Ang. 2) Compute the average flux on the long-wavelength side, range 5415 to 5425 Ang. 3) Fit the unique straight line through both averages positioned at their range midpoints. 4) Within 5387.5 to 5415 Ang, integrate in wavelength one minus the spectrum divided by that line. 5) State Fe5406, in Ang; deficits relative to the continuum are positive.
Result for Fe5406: 1.8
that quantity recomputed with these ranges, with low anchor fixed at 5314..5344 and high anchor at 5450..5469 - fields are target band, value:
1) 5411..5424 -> -0.32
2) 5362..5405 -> 0.47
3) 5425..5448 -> -0.50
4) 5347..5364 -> -0.70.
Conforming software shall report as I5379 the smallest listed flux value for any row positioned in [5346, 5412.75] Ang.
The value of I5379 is 2.41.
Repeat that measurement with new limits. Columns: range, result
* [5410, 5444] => 3.059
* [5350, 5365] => 3.27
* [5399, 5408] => 3.098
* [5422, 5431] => 3.282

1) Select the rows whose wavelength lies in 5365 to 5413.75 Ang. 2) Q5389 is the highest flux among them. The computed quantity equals 4.75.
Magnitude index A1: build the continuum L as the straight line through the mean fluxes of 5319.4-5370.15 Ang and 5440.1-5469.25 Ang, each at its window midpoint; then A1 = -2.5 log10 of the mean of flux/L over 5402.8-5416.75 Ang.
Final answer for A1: 0.04 mag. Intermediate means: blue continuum 3.62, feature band 3.48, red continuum 3.6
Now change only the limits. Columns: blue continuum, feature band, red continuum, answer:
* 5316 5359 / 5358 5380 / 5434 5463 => 0.01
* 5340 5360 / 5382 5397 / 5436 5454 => 0.02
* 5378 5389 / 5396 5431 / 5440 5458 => 0.05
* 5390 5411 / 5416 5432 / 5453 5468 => -0.05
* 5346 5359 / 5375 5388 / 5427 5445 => -0.02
